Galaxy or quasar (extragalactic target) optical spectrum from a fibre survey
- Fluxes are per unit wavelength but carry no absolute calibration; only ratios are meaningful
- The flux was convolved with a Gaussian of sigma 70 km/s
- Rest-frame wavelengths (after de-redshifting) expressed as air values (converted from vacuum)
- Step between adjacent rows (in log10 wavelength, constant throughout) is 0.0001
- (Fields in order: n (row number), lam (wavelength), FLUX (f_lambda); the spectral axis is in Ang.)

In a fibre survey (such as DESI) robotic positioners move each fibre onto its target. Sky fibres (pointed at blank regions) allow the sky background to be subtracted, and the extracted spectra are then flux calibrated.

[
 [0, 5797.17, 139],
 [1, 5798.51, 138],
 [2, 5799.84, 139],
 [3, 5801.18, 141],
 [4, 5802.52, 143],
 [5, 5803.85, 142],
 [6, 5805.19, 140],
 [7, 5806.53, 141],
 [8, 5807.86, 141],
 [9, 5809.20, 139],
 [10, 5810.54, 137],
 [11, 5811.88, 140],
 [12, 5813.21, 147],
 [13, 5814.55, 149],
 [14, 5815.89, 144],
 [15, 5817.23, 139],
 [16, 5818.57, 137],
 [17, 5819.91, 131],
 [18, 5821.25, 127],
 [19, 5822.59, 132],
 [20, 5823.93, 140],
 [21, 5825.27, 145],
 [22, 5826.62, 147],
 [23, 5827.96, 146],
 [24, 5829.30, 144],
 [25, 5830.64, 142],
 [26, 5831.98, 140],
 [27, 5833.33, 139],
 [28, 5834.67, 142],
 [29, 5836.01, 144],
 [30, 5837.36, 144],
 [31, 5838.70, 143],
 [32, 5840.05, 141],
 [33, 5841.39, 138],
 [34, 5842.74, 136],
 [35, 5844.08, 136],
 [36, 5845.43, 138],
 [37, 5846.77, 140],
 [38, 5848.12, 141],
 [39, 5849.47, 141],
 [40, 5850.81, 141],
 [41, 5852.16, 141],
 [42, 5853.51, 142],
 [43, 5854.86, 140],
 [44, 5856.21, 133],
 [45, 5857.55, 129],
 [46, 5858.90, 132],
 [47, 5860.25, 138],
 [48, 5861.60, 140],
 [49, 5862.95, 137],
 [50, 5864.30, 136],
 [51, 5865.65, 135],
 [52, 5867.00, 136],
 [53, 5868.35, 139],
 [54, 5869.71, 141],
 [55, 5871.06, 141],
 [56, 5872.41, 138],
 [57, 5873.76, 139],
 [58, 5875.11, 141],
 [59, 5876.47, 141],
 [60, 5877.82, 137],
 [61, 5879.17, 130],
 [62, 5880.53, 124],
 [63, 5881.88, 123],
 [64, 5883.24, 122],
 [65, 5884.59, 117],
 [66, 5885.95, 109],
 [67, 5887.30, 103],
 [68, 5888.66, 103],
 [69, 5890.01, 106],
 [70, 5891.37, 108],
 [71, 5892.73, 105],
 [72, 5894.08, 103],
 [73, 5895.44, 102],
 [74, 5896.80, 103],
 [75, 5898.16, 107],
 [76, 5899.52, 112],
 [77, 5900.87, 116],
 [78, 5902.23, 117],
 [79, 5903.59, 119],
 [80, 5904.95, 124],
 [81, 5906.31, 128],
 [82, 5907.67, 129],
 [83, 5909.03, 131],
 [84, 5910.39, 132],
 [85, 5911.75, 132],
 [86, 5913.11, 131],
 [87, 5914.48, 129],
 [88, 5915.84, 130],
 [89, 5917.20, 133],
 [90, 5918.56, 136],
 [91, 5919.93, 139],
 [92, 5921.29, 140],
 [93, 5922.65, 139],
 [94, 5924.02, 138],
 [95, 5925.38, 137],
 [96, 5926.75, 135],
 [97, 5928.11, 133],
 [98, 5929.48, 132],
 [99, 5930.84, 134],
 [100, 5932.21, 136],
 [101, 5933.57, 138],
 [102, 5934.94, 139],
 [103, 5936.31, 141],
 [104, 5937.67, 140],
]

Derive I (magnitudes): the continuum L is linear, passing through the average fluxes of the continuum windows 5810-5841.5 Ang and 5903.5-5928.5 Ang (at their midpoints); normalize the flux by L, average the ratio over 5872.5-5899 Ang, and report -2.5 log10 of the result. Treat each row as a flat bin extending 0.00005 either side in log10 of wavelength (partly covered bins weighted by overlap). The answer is 0.156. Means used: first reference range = 141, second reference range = 133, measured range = 117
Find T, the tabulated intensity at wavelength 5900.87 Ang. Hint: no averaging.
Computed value 116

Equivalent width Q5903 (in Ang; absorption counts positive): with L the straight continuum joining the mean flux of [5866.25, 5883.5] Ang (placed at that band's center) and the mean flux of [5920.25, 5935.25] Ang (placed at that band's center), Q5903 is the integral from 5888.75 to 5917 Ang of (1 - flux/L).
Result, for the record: 3.7 Ang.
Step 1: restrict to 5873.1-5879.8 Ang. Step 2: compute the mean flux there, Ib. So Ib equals 138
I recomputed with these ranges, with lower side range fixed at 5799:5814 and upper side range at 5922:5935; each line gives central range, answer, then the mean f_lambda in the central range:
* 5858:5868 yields 0.019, 136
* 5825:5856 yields -0.012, 141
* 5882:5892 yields 0.239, 110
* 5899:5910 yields 0.121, 122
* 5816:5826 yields 0.032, 136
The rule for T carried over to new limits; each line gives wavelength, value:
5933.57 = 138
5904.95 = 124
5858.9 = 132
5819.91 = 131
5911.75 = 132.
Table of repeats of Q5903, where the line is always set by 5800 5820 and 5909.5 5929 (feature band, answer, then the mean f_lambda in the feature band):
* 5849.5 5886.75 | 0.9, 134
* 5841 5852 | 0.0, 139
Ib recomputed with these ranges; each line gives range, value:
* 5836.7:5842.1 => 141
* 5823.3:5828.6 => 144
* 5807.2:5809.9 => 140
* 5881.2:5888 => 115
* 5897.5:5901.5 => 112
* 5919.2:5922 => 139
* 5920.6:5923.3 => 140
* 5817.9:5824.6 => 133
